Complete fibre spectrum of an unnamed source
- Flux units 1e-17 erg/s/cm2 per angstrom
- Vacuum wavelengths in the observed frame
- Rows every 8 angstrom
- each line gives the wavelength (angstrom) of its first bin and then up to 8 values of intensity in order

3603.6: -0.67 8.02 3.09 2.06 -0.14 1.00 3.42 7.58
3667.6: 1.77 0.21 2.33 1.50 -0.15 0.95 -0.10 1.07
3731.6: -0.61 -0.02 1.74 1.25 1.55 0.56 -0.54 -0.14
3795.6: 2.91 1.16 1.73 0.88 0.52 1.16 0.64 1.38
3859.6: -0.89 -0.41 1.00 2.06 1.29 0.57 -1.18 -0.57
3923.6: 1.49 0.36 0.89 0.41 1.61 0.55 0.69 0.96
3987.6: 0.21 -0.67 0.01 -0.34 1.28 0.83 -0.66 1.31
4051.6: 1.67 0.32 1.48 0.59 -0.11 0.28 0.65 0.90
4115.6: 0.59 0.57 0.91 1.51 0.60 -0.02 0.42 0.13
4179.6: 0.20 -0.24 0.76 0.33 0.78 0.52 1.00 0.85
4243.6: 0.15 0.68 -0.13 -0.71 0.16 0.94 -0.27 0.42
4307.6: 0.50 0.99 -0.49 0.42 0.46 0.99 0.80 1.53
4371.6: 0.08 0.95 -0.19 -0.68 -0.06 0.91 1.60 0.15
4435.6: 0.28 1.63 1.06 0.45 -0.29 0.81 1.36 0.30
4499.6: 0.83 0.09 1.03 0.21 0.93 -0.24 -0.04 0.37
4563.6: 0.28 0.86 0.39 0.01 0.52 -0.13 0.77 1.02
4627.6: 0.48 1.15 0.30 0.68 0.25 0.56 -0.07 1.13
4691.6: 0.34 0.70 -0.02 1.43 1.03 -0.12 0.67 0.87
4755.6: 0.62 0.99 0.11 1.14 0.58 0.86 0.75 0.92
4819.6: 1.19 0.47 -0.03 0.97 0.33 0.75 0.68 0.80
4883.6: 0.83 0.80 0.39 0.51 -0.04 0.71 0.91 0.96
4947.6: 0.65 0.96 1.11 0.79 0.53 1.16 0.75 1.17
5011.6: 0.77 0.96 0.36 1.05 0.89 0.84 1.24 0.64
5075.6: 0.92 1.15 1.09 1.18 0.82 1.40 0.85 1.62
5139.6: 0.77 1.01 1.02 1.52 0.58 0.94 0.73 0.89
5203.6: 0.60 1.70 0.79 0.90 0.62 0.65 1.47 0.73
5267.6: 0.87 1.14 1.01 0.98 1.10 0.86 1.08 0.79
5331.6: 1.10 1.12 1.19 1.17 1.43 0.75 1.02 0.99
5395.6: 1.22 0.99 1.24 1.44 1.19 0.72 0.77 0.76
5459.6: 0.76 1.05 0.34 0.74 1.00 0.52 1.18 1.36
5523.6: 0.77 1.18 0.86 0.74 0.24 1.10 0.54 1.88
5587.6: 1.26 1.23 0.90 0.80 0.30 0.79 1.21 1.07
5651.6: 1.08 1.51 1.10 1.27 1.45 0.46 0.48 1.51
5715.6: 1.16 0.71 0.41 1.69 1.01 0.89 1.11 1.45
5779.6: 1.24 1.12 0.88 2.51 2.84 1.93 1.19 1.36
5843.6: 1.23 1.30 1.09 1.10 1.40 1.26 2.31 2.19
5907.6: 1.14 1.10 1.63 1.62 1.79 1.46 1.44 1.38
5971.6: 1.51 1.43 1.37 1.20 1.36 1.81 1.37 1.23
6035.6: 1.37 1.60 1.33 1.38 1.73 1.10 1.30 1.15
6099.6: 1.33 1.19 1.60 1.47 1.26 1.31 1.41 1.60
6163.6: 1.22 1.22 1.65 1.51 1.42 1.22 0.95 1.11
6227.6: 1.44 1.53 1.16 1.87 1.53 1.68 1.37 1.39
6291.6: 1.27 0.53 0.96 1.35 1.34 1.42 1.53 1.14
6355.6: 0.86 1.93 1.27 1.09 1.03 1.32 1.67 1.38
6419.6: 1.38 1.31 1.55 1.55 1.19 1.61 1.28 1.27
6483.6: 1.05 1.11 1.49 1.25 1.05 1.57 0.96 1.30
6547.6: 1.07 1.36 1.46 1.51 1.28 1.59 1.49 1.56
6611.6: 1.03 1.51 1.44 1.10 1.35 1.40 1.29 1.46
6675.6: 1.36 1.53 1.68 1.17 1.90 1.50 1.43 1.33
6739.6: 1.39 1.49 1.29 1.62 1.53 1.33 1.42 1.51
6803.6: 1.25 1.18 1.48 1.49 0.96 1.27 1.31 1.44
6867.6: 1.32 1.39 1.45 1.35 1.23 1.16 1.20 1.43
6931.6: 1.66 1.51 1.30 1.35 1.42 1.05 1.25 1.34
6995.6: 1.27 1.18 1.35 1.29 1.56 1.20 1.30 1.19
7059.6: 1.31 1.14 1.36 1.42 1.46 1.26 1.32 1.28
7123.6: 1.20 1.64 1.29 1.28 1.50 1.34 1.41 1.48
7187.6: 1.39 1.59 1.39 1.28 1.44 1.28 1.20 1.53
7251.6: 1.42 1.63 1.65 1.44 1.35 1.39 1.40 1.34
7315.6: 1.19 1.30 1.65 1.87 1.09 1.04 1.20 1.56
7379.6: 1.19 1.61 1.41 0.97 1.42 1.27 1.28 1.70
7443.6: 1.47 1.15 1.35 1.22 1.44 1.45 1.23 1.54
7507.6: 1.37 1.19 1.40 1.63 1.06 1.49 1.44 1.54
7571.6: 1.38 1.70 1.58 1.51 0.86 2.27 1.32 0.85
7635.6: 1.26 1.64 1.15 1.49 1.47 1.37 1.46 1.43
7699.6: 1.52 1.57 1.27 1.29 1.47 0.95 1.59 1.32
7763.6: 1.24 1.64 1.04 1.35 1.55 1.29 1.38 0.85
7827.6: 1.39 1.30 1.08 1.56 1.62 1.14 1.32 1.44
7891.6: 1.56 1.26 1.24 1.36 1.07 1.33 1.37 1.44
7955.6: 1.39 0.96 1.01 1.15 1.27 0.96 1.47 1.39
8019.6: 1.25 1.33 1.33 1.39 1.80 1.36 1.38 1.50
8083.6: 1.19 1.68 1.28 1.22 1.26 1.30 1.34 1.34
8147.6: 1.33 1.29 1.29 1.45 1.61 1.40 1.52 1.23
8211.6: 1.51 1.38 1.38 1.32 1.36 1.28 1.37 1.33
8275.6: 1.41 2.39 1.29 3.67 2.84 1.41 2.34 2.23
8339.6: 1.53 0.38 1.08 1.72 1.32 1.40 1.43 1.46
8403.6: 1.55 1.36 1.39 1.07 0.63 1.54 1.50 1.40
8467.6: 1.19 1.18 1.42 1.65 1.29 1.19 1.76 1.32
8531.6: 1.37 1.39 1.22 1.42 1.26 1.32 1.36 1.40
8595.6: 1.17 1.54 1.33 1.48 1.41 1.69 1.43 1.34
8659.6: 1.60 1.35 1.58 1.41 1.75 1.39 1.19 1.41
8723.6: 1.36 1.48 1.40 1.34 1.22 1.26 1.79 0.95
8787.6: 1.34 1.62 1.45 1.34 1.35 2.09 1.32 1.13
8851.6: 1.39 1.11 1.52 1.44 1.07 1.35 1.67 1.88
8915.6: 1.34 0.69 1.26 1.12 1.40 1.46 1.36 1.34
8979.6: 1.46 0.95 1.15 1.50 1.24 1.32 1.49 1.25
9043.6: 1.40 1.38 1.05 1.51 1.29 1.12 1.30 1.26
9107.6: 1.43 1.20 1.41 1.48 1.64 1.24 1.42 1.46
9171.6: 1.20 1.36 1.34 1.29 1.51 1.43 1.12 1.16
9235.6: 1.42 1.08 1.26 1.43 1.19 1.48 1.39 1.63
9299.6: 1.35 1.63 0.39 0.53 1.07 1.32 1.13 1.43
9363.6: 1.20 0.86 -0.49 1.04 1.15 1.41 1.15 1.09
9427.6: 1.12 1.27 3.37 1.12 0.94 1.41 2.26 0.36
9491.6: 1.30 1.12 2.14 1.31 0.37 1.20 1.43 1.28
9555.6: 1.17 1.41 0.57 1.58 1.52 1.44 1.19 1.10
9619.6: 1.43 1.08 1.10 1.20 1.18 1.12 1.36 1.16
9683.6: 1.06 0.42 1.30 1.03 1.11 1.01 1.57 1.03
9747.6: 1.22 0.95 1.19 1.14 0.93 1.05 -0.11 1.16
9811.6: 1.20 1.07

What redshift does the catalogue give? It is 0.265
